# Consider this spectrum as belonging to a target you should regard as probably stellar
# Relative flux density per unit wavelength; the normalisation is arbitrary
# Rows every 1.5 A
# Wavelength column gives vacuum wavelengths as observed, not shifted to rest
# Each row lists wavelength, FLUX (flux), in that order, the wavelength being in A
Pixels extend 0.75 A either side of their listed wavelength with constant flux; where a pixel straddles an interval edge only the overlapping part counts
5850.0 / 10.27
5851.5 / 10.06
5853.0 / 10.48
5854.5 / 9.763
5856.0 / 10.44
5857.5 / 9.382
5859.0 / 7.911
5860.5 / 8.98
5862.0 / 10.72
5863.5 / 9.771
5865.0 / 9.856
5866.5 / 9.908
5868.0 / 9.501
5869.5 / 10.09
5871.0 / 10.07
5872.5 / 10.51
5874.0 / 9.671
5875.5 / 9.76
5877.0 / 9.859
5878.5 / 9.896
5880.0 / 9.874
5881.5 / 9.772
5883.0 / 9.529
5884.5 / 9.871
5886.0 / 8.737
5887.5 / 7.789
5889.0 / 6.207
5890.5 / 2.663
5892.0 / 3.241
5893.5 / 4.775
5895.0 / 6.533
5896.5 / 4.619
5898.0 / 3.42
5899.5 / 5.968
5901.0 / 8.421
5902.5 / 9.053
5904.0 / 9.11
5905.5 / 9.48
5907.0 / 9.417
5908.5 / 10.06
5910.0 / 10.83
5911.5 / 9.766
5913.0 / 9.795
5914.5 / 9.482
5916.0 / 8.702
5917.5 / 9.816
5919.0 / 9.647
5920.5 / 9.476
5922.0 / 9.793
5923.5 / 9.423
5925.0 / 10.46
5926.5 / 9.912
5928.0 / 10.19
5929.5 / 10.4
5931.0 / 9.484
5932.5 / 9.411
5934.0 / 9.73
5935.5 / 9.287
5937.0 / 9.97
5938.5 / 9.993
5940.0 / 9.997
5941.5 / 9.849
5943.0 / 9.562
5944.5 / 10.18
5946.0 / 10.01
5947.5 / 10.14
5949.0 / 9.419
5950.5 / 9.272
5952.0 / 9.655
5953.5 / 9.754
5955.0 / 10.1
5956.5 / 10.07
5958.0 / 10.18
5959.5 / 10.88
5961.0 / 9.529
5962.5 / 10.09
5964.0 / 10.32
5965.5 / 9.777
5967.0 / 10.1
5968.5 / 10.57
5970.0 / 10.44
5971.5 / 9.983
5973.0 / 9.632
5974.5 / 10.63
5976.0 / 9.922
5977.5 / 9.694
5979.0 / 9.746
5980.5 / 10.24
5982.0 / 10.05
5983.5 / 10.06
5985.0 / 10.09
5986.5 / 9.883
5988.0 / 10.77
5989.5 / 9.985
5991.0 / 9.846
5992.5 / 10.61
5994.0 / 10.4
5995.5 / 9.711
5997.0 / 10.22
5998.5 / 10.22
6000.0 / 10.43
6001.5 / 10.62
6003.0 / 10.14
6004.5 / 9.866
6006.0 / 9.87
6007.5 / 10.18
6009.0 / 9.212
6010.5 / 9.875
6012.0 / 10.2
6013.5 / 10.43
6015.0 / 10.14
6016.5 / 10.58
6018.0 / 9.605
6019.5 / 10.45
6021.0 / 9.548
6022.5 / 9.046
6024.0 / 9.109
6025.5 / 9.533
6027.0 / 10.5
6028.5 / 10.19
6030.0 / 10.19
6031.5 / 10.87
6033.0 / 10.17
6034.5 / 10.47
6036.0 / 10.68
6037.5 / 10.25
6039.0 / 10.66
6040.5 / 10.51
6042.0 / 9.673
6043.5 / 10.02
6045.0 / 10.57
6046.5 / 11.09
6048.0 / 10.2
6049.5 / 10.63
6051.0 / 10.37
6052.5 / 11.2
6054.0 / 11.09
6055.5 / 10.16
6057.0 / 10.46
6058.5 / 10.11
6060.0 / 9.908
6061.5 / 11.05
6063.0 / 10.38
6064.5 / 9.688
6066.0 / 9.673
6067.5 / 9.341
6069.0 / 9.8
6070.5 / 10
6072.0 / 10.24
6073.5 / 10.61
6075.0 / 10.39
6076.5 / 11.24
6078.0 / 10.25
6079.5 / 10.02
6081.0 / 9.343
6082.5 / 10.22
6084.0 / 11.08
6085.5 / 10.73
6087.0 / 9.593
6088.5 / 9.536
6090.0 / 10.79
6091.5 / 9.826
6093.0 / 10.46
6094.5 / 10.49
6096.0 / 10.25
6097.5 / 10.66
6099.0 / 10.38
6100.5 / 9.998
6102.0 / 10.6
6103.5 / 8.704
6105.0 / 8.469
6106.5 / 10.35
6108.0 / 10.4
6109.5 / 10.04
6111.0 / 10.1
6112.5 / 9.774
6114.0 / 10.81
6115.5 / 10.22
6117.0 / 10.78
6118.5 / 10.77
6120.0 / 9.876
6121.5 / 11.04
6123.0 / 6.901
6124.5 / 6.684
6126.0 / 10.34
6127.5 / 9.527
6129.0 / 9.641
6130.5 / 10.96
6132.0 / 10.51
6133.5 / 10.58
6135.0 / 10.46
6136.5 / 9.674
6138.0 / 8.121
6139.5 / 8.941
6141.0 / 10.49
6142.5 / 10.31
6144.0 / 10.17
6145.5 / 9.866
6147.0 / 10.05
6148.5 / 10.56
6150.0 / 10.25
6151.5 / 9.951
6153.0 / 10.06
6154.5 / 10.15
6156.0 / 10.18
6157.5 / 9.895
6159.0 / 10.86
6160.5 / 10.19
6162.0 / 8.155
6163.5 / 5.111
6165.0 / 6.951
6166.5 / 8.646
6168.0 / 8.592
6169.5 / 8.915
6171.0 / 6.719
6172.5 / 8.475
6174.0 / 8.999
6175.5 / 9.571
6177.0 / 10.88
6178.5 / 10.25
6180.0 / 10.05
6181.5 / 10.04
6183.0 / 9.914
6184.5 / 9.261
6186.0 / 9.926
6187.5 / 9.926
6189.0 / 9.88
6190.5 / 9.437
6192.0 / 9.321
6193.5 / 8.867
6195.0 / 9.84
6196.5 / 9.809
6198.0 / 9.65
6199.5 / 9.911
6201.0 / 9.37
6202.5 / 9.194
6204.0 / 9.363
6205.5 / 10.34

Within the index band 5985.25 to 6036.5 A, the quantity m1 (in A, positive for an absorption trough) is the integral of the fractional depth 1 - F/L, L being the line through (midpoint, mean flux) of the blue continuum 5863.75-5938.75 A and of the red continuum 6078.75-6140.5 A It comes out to -3.6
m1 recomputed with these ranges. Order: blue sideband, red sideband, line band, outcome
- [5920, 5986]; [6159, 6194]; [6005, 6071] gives -3.8 A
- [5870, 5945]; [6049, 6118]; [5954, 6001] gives -3.6 A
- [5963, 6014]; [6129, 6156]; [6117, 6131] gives 0.7 A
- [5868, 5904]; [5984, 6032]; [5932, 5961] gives -2.9 A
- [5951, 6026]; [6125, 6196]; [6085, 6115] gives -1.1 A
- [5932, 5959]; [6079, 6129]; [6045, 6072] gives -1.1 A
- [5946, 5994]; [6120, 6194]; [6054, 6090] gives -1.7 A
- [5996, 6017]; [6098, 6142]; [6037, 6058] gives -1.0 A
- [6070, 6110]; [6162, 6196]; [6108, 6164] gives -1.3 A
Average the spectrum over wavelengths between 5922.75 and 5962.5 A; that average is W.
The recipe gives 9.88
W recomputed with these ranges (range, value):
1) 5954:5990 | 10.1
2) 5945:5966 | 9.95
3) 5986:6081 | 10.2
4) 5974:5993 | 10.1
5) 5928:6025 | 9.99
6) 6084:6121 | 10.2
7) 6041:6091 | 10.3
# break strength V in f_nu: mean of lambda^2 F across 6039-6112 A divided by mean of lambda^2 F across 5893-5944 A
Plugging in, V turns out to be 1.19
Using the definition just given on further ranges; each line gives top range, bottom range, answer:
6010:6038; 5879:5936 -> 1.23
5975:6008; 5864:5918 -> 1.23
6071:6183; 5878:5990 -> 1.13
